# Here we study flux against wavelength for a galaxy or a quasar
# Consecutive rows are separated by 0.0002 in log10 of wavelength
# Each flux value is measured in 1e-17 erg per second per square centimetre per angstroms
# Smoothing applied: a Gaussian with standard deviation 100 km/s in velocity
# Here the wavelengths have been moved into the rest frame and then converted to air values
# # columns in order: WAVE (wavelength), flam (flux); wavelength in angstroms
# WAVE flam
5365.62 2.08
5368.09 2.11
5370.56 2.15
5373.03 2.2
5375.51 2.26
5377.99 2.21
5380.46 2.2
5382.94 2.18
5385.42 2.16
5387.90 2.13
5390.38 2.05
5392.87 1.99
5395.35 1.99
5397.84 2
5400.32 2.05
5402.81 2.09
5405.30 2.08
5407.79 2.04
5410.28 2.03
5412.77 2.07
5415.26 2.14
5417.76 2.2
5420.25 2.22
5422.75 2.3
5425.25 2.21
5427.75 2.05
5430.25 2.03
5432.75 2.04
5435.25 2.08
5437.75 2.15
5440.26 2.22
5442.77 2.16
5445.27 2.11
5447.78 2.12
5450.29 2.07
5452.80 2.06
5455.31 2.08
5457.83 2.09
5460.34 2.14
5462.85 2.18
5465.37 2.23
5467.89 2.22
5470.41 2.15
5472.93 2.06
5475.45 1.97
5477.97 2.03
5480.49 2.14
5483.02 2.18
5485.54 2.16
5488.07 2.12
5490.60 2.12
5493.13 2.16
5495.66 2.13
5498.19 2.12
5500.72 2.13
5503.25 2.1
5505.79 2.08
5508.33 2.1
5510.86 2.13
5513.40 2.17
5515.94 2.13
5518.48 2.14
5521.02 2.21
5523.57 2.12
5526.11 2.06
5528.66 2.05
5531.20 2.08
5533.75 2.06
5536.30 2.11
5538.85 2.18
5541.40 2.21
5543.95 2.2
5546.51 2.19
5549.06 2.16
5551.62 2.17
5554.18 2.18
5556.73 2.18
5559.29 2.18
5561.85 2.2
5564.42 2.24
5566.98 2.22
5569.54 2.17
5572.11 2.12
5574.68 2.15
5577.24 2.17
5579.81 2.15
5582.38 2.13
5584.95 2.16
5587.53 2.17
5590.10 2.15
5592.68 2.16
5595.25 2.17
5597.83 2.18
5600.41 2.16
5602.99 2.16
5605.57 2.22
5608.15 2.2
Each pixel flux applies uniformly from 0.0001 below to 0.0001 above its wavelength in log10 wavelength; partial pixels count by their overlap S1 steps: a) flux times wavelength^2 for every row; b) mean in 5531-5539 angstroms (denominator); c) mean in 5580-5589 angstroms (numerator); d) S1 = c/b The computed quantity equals 1.04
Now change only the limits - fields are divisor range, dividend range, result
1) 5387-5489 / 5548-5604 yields 1.08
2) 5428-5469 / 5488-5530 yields 1.02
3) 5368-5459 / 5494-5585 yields 1.06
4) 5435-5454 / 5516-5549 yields 1.04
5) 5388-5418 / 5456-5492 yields 1.06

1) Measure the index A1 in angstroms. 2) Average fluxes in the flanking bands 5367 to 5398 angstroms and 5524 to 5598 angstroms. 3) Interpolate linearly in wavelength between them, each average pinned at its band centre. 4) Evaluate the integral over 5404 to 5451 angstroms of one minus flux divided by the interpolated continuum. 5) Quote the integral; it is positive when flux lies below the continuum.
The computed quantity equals 0.30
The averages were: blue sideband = 2.13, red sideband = 2.16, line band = 2.12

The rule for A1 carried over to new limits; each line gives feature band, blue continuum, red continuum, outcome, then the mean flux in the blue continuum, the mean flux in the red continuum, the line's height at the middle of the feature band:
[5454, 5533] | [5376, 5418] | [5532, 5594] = 0.6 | 2.1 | 2.17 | 2.14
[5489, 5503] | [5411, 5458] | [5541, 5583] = 0.1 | 2.13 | 2.18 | 2.15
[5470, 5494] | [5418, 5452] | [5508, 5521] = 0.4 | 2.14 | 2.15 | 2.14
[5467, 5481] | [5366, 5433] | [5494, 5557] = 0.3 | 2.12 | 2.14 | 2.13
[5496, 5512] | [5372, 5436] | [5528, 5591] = 0.2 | 2.12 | 2.16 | 2.14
